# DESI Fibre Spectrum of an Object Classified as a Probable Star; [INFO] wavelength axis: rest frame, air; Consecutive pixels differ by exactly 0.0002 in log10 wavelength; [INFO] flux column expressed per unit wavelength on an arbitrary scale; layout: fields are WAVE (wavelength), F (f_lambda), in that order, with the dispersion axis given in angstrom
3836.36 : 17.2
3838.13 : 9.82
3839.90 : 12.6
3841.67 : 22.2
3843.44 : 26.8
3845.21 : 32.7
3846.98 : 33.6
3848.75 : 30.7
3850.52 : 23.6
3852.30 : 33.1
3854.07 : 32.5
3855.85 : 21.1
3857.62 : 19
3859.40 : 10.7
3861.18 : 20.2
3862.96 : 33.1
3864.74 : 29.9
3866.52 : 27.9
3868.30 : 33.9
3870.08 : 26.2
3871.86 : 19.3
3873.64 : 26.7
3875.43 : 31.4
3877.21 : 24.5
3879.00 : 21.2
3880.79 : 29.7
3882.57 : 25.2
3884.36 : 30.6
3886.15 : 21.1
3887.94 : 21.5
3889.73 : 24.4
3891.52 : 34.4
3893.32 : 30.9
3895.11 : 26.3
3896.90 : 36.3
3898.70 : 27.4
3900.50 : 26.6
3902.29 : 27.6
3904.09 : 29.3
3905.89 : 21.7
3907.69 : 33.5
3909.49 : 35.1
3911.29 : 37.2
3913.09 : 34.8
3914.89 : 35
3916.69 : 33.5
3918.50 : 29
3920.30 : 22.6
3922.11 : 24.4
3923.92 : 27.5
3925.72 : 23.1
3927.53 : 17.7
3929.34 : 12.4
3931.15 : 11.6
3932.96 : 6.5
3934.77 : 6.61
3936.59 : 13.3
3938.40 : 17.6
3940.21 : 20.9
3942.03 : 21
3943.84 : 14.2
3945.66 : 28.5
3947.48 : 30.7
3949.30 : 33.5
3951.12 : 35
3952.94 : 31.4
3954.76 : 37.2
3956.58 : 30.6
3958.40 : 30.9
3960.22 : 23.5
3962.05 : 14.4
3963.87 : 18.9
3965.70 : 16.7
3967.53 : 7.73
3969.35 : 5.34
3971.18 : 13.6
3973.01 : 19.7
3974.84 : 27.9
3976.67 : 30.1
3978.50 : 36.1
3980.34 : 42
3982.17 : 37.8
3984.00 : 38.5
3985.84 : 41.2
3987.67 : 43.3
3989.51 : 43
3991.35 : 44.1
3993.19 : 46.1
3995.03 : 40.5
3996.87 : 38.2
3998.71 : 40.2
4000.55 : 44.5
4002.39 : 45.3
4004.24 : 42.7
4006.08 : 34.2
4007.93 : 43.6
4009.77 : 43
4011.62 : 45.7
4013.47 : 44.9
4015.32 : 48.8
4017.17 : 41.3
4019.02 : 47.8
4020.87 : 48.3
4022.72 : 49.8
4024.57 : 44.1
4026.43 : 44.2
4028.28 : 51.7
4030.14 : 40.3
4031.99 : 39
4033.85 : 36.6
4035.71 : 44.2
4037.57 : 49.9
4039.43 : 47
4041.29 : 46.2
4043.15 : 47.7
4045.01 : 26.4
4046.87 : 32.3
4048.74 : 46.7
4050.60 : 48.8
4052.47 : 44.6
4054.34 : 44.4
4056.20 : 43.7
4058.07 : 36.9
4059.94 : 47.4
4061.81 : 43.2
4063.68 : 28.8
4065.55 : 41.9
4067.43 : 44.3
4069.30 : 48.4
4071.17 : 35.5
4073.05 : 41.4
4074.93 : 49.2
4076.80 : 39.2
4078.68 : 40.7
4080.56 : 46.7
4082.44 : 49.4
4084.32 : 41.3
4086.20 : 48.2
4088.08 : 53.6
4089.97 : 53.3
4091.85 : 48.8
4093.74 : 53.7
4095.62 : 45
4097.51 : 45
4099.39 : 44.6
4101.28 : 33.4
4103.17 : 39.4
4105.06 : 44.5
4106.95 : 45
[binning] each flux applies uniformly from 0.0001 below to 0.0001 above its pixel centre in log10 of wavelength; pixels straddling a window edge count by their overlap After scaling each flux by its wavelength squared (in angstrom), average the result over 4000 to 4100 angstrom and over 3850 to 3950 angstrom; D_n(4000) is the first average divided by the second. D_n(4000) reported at 1.9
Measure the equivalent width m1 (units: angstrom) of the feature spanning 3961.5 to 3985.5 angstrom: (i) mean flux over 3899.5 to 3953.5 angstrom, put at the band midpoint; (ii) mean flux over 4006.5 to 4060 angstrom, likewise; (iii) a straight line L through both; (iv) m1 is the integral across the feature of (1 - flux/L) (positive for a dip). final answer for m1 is 6.6 angstrom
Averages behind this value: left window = 24.7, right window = 43.8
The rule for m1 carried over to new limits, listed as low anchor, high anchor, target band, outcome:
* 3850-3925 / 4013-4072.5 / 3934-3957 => 6.2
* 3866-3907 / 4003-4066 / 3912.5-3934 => 5.6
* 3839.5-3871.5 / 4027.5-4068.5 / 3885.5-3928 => 2.7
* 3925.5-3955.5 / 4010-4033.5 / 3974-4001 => -3.4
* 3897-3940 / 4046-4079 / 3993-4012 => -4.0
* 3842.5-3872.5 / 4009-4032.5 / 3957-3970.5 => 7.5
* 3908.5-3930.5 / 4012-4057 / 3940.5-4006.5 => 8.2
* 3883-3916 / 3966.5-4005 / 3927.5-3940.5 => 7.8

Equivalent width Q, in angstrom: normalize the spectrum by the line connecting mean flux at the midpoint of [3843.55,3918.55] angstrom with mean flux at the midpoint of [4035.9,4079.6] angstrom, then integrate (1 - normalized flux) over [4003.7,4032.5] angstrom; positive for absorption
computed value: -3.8 angstrom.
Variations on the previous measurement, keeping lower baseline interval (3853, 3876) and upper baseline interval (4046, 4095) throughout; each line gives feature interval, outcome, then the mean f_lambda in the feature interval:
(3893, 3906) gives 0.1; 28.5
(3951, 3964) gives 2.3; 27.8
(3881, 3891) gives 0.8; 25.3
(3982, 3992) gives -1.3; 41.5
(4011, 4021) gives -1.7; 46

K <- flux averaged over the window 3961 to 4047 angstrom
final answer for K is 37.8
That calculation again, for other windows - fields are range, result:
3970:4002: 36.8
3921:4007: 27.9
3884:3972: 24.3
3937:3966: 25.3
